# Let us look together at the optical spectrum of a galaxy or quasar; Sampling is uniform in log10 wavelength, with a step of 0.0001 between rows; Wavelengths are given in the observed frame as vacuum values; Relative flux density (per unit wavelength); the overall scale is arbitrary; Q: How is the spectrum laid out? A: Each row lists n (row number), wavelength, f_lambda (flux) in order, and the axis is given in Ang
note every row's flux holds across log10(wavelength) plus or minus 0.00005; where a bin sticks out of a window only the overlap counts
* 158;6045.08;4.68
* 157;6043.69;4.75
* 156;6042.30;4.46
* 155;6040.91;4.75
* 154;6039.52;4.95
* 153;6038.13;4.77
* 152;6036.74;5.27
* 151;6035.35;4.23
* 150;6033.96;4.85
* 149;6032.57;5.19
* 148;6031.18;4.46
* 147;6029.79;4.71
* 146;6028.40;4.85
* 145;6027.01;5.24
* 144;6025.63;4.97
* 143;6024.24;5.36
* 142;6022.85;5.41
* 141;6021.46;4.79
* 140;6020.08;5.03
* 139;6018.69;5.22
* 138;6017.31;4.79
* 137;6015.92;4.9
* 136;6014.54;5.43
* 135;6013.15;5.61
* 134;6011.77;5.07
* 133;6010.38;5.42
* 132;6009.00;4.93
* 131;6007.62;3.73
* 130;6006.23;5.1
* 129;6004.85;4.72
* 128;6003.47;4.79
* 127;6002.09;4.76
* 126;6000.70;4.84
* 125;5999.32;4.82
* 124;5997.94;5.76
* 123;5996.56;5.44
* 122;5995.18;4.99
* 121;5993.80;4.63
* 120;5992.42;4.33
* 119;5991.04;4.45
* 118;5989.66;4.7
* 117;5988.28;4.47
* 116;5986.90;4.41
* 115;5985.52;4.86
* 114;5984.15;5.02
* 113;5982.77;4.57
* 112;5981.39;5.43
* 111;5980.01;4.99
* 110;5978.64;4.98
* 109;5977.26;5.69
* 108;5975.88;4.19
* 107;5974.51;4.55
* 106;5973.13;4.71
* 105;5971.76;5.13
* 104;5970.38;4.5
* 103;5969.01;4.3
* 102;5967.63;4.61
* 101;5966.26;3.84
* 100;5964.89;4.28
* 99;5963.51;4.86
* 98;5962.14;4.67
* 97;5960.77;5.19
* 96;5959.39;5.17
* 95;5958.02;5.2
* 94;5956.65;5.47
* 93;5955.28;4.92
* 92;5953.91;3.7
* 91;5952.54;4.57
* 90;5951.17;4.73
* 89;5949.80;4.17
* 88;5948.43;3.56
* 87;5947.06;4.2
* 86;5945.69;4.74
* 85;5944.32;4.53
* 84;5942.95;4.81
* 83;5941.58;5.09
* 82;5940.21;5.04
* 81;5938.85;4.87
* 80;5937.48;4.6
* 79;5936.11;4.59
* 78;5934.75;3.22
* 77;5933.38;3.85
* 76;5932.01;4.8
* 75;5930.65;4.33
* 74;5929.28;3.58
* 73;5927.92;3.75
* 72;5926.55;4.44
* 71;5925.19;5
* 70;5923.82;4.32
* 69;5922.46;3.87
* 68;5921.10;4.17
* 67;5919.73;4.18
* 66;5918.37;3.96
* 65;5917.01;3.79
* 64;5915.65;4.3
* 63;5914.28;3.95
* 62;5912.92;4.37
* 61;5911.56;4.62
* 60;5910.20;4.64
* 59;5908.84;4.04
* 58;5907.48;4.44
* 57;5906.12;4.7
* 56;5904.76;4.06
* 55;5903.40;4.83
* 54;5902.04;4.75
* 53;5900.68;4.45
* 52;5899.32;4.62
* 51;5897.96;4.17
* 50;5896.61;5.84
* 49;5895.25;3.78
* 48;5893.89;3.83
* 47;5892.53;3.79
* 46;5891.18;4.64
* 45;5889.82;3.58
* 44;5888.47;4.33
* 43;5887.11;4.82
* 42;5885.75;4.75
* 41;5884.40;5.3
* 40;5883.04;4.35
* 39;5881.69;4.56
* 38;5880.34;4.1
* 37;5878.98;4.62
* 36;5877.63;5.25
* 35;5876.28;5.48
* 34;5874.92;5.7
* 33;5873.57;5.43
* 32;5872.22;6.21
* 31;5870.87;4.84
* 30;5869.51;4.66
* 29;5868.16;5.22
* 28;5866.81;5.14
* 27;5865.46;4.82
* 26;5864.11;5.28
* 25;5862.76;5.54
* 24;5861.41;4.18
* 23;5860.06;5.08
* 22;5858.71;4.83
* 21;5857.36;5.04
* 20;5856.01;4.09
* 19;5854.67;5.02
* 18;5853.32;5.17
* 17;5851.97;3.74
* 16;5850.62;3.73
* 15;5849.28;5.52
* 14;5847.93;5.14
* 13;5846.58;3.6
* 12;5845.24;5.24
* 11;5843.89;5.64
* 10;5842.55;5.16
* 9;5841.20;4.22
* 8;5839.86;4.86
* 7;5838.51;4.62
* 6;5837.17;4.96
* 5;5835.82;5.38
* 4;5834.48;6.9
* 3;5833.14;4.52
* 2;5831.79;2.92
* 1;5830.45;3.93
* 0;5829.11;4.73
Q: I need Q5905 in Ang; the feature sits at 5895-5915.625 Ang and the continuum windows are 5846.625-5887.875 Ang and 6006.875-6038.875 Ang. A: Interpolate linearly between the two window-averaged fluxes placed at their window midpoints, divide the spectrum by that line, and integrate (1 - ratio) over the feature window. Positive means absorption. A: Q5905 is 1.8 Ang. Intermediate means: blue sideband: 4.9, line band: 4.49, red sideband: 4.97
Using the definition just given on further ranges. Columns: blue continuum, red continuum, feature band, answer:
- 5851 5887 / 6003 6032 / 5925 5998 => 4.9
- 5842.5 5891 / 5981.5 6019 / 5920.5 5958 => 3.5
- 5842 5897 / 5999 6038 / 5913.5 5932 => 2.7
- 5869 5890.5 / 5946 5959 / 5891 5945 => 3.8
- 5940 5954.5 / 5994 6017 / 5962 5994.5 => 0.5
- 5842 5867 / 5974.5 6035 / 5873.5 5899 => 1.2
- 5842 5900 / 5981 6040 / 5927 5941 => 1.6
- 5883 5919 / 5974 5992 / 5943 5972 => 0.5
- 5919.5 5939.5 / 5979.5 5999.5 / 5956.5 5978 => -0.6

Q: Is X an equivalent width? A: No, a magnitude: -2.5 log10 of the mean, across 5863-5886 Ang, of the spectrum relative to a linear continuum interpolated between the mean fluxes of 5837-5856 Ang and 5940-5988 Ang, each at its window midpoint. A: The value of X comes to -0.07 mag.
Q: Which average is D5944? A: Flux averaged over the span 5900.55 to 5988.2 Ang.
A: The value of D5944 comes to 4.52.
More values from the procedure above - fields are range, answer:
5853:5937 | 4.56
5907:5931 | 4.2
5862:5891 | 4.94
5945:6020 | 4.78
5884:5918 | 4.4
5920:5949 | 4.35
